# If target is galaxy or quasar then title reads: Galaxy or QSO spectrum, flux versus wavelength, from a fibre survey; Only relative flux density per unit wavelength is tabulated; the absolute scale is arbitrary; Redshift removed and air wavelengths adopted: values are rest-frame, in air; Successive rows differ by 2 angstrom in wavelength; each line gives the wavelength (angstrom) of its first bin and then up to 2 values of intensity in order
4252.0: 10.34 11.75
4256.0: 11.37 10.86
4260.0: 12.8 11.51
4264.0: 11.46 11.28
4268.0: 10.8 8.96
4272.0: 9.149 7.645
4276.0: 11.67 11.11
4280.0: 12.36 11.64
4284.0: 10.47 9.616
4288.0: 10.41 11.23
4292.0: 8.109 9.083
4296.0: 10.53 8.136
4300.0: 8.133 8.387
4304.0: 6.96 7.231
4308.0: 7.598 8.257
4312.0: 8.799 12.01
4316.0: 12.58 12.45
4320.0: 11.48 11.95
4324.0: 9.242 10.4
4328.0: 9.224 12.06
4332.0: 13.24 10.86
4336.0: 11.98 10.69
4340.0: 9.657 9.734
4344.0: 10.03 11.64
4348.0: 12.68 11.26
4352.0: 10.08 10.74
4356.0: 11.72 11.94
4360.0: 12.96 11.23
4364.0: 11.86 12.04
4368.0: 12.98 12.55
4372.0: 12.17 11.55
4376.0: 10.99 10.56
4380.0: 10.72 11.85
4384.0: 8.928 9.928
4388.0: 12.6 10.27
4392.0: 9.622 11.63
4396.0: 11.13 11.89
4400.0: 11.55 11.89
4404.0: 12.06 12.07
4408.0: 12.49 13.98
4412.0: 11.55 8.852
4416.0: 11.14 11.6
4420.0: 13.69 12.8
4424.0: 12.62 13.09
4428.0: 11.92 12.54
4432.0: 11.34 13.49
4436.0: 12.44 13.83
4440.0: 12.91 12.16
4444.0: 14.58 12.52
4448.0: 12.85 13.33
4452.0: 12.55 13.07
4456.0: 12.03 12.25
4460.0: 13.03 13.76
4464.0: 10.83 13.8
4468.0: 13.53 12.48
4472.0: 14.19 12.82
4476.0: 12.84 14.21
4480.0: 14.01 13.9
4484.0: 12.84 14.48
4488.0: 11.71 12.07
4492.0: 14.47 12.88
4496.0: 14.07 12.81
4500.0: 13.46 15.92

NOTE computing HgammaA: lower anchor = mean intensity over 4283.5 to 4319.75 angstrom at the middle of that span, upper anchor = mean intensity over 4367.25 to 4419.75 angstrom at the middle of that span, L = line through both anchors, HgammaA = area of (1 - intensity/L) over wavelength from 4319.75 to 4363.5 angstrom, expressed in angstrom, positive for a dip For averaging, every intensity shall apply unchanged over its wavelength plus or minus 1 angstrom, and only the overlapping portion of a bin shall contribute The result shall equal -3.4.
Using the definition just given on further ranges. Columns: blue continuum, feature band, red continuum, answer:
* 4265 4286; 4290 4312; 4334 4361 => 4.7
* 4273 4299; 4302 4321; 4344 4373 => 2.0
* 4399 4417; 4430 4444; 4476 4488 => -0.4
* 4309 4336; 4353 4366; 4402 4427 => -0.3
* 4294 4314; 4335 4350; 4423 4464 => -2.0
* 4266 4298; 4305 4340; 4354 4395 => 0.5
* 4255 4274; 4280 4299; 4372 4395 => 1.3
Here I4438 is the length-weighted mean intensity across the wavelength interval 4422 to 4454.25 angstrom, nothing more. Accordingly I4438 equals 12.8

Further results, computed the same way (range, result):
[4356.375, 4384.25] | 11.7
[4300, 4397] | 10.8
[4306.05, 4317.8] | 9.81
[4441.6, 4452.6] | 13.1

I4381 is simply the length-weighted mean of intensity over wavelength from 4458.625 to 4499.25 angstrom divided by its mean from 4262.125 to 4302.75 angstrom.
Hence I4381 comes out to 1.32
